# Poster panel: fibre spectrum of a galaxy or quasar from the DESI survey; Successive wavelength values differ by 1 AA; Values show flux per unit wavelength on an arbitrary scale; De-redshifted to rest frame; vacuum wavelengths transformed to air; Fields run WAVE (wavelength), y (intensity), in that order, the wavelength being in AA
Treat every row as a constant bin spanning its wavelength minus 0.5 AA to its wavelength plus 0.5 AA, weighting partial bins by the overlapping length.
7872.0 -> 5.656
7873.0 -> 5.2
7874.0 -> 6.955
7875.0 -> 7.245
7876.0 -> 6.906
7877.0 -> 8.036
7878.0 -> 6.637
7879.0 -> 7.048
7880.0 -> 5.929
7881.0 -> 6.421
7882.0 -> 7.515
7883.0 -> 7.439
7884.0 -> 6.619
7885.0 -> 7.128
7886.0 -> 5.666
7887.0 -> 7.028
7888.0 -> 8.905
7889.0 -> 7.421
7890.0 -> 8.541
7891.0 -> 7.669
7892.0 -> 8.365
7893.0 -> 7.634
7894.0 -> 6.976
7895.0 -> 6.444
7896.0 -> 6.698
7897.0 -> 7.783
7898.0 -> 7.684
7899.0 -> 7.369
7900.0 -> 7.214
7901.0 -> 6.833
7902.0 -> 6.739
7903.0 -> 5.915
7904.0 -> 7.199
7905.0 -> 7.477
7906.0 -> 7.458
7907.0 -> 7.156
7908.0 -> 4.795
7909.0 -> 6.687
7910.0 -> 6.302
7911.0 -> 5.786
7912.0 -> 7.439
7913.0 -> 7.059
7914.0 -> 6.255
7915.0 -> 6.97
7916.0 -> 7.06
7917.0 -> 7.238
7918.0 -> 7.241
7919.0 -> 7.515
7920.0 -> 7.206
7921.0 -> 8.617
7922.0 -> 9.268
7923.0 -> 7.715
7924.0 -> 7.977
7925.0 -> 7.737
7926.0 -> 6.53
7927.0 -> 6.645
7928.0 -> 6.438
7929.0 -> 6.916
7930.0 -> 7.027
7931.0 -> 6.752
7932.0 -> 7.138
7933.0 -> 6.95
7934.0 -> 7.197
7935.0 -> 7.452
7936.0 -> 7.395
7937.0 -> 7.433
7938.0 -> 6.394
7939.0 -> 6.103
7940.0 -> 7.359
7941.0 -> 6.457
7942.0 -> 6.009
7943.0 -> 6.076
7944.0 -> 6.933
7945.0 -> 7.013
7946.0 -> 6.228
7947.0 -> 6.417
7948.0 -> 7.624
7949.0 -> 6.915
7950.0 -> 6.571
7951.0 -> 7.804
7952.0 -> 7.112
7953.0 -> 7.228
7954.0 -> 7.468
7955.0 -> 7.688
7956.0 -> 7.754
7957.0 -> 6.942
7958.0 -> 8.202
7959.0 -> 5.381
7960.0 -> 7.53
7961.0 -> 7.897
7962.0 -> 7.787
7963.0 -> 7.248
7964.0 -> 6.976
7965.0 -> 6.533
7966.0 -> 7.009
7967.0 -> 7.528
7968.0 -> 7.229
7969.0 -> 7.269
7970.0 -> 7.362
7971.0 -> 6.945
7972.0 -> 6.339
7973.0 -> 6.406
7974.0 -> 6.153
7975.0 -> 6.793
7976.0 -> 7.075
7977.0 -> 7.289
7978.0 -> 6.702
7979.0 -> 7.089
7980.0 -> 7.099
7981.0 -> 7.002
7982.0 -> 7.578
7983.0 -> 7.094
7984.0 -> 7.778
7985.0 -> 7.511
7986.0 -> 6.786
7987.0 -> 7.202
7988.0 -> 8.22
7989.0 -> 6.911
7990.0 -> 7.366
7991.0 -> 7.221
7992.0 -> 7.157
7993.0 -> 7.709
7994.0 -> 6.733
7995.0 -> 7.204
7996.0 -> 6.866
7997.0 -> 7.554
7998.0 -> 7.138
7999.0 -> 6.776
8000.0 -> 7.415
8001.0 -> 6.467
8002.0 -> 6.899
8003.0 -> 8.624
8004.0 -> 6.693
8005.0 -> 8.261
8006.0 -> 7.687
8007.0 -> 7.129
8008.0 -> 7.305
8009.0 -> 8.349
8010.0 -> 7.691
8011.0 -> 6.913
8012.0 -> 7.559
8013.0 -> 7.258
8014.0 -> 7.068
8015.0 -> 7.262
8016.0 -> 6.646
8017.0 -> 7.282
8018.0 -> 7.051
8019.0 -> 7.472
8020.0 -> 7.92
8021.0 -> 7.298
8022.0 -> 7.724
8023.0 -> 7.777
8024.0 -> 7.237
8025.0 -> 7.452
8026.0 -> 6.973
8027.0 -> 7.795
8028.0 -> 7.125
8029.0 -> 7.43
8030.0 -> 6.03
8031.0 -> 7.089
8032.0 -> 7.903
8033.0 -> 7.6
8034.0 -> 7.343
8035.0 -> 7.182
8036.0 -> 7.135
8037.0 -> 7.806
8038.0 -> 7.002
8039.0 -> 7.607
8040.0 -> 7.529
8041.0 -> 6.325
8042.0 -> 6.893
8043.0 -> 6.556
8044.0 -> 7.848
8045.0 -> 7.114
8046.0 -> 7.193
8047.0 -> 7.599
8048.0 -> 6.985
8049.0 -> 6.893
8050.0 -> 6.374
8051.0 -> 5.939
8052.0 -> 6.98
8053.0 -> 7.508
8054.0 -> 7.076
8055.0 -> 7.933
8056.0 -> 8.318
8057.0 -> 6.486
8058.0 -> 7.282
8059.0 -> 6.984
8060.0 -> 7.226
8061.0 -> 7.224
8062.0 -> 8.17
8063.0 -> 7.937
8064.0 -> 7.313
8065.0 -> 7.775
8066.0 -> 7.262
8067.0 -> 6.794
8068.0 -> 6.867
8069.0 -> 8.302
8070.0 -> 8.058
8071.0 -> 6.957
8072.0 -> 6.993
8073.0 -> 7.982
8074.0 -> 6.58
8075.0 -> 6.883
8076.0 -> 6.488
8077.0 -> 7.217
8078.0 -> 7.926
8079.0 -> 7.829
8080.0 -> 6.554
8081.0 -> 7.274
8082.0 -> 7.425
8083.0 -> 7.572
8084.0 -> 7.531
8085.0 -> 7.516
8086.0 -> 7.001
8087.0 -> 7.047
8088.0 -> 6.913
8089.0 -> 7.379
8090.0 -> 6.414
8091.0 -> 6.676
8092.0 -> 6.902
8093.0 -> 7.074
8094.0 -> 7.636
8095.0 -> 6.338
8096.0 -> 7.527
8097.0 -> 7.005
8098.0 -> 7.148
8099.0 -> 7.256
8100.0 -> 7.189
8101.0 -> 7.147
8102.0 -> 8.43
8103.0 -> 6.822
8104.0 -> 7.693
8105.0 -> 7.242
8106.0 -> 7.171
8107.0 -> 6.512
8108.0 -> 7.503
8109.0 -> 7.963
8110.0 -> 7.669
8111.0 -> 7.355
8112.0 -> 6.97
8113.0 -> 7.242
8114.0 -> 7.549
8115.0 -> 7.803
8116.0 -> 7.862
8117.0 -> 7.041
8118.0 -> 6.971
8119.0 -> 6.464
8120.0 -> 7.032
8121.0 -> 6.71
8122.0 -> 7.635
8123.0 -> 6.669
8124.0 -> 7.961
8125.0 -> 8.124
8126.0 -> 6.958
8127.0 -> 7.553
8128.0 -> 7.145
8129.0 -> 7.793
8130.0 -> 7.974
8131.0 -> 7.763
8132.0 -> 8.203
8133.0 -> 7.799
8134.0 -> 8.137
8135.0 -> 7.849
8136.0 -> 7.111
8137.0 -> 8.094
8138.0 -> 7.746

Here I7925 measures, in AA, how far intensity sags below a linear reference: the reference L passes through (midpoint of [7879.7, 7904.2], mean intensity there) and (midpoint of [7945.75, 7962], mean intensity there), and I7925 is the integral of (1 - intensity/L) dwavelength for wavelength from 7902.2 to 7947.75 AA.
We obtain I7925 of 1.5 AA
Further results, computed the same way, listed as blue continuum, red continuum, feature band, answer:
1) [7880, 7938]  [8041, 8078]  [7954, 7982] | 0.3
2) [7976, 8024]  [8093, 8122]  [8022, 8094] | 0.5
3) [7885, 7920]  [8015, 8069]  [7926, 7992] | 1.0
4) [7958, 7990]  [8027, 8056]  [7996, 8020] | -0.6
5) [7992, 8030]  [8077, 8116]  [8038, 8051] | 0.5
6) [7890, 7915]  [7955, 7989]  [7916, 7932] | -0.8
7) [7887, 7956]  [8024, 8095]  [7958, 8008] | 0.0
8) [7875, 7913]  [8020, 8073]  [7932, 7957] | 0.5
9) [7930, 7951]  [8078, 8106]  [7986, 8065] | -2.6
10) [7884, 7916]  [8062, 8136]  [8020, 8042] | -0.2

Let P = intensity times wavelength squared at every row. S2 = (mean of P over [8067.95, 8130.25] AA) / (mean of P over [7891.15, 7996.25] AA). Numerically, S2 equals 1.07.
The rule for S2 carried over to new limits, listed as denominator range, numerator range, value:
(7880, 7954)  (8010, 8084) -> 1.06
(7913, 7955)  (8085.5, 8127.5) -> 1.06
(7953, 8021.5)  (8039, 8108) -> 1.02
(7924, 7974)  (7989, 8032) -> 1.06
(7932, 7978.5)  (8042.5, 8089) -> 1.06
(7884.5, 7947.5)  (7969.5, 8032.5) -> 1.05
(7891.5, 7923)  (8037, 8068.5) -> 1.05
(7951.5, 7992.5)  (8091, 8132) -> 1.06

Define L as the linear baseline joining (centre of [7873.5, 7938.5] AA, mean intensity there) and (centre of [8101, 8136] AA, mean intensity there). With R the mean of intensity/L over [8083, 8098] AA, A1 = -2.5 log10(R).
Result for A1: 0.05 mag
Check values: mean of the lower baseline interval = 7.13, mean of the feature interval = 7.09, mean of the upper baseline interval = 7.45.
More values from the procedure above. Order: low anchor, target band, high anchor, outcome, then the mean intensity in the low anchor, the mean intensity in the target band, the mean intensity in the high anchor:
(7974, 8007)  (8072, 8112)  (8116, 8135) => 0.028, 7.23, 7.22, 7.46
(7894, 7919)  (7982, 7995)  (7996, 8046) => -0.019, 6.88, 7.31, 7.3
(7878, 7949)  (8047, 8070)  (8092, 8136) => 0.002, 7.05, 7.28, 7.38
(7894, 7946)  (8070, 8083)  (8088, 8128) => -0.004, 6.99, 7.22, 7.24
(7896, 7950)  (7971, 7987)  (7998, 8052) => 0.023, 6.99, 6.99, 7.25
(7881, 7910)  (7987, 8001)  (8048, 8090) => -0.004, 7.13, 7.22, 7.25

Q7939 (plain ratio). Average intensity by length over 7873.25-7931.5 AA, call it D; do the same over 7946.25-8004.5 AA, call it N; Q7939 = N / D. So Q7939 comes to 1.01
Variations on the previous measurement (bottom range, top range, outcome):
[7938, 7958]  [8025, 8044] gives 1.04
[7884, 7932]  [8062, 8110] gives 1.02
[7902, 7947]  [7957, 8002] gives 1.02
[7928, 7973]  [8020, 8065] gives 1.03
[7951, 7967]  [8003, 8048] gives 1.01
